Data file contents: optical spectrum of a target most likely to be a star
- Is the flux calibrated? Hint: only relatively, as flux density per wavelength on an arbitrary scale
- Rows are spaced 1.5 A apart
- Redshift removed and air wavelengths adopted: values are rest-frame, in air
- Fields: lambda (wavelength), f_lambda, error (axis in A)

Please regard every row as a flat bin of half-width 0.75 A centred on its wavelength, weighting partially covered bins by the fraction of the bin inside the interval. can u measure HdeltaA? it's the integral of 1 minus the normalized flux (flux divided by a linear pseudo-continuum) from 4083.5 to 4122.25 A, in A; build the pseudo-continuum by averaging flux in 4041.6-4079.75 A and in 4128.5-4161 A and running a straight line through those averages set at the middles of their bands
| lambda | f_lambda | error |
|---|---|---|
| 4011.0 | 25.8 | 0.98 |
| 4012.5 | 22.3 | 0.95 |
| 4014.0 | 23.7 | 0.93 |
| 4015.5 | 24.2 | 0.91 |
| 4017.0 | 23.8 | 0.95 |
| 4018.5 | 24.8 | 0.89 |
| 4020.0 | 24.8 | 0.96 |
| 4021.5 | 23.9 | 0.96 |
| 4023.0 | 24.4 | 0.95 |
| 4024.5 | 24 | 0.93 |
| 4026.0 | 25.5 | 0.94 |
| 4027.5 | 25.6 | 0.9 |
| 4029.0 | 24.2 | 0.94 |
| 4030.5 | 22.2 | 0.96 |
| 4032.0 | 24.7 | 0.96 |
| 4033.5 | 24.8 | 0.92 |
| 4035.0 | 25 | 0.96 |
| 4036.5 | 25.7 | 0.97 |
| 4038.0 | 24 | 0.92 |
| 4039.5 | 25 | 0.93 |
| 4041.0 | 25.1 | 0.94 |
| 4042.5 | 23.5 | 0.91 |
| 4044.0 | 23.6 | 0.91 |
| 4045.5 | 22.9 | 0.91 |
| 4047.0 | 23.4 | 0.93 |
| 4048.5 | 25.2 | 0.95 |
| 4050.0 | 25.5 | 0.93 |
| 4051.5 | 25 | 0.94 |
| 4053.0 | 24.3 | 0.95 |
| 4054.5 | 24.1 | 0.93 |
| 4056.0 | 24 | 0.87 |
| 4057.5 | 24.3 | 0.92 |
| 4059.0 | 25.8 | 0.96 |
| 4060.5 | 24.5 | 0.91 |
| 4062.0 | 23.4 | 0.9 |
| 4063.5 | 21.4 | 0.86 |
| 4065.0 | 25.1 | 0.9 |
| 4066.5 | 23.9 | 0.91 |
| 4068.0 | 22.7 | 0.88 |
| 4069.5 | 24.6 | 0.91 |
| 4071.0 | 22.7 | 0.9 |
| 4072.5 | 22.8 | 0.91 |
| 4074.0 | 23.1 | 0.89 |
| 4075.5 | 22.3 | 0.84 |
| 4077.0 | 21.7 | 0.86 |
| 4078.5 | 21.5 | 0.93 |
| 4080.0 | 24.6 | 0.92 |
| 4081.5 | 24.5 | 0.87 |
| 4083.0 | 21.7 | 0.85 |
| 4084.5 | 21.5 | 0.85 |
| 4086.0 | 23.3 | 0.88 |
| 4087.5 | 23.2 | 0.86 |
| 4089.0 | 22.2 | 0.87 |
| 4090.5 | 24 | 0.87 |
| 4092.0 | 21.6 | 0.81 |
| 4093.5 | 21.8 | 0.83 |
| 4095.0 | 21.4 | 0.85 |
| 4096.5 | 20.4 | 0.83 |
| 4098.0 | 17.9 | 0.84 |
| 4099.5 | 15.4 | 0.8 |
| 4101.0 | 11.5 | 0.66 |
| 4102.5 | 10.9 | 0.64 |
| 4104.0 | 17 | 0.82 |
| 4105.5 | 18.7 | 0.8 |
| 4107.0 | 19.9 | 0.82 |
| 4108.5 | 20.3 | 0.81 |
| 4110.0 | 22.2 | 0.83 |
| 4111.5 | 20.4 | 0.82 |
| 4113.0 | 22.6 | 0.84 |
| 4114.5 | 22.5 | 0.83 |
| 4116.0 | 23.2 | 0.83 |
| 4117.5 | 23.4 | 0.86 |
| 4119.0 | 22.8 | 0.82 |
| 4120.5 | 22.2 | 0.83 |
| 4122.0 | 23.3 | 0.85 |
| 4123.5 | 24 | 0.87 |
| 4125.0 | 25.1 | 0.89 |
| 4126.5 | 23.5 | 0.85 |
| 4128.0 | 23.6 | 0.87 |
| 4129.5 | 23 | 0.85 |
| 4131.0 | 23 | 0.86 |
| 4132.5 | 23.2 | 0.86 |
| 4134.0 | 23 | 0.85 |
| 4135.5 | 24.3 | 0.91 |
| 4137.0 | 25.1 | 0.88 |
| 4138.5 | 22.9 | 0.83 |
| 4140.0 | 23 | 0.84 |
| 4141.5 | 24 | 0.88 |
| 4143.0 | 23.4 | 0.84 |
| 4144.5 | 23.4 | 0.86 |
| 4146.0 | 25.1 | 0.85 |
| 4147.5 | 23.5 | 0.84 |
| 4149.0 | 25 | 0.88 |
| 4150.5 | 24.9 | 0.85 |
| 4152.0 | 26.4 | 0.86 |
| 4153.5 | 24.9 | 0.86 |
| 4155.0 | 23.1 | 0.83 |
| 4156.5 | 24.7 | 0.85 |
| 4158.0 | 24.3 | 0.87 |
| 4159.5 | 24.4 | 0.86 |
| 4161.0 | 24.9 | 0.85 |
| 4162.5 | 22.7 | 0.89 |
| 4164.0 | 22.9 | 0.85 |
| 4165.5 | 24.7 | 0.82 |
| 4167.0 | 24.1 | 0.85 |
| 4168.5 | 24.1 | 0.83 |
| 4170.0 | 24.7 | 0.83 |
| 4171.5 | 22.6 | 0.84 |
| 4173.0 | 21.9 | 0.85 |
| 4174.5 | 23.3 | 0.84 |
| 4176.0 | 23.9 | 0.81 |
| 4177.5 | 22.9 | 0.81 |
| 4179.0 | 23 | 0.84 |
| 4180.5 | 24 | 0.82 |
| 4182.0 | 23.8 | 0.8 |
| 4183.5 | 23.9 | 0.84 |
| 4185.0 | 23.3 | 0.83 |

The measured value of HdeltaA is 5.5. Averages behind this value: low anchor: 23.7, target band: 20.5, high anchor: 24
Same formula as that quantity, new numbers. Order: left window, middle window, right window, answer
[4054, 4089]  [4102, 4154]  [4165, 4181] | 1.59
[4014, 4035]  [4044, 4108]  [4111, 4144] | 4.81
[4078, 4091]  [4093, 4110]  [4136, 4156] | 3.95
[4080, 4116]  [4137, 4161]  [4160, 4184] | -1.76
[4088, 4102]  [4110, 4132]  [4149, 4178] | -1.88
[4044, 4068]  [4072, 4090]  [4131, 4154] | 1.04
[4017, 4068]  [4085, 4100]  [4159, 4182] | 1.76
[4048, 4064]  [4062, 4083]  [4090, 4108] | -1.04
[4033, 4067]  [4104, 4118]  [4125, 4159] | 1.69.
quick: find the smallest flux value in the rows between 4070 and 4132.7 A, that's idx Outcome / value 10.9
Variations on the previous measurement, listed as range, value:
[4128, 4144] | 22.9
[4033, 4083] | 21.4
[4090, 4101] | 11.5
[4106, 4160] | 19.9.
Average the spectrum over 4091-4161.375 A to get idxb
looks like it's 22.2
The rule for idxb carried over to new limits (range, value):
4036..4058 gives 24.4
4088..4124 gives 20.4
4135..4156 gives 24.2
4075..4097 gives 22.4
